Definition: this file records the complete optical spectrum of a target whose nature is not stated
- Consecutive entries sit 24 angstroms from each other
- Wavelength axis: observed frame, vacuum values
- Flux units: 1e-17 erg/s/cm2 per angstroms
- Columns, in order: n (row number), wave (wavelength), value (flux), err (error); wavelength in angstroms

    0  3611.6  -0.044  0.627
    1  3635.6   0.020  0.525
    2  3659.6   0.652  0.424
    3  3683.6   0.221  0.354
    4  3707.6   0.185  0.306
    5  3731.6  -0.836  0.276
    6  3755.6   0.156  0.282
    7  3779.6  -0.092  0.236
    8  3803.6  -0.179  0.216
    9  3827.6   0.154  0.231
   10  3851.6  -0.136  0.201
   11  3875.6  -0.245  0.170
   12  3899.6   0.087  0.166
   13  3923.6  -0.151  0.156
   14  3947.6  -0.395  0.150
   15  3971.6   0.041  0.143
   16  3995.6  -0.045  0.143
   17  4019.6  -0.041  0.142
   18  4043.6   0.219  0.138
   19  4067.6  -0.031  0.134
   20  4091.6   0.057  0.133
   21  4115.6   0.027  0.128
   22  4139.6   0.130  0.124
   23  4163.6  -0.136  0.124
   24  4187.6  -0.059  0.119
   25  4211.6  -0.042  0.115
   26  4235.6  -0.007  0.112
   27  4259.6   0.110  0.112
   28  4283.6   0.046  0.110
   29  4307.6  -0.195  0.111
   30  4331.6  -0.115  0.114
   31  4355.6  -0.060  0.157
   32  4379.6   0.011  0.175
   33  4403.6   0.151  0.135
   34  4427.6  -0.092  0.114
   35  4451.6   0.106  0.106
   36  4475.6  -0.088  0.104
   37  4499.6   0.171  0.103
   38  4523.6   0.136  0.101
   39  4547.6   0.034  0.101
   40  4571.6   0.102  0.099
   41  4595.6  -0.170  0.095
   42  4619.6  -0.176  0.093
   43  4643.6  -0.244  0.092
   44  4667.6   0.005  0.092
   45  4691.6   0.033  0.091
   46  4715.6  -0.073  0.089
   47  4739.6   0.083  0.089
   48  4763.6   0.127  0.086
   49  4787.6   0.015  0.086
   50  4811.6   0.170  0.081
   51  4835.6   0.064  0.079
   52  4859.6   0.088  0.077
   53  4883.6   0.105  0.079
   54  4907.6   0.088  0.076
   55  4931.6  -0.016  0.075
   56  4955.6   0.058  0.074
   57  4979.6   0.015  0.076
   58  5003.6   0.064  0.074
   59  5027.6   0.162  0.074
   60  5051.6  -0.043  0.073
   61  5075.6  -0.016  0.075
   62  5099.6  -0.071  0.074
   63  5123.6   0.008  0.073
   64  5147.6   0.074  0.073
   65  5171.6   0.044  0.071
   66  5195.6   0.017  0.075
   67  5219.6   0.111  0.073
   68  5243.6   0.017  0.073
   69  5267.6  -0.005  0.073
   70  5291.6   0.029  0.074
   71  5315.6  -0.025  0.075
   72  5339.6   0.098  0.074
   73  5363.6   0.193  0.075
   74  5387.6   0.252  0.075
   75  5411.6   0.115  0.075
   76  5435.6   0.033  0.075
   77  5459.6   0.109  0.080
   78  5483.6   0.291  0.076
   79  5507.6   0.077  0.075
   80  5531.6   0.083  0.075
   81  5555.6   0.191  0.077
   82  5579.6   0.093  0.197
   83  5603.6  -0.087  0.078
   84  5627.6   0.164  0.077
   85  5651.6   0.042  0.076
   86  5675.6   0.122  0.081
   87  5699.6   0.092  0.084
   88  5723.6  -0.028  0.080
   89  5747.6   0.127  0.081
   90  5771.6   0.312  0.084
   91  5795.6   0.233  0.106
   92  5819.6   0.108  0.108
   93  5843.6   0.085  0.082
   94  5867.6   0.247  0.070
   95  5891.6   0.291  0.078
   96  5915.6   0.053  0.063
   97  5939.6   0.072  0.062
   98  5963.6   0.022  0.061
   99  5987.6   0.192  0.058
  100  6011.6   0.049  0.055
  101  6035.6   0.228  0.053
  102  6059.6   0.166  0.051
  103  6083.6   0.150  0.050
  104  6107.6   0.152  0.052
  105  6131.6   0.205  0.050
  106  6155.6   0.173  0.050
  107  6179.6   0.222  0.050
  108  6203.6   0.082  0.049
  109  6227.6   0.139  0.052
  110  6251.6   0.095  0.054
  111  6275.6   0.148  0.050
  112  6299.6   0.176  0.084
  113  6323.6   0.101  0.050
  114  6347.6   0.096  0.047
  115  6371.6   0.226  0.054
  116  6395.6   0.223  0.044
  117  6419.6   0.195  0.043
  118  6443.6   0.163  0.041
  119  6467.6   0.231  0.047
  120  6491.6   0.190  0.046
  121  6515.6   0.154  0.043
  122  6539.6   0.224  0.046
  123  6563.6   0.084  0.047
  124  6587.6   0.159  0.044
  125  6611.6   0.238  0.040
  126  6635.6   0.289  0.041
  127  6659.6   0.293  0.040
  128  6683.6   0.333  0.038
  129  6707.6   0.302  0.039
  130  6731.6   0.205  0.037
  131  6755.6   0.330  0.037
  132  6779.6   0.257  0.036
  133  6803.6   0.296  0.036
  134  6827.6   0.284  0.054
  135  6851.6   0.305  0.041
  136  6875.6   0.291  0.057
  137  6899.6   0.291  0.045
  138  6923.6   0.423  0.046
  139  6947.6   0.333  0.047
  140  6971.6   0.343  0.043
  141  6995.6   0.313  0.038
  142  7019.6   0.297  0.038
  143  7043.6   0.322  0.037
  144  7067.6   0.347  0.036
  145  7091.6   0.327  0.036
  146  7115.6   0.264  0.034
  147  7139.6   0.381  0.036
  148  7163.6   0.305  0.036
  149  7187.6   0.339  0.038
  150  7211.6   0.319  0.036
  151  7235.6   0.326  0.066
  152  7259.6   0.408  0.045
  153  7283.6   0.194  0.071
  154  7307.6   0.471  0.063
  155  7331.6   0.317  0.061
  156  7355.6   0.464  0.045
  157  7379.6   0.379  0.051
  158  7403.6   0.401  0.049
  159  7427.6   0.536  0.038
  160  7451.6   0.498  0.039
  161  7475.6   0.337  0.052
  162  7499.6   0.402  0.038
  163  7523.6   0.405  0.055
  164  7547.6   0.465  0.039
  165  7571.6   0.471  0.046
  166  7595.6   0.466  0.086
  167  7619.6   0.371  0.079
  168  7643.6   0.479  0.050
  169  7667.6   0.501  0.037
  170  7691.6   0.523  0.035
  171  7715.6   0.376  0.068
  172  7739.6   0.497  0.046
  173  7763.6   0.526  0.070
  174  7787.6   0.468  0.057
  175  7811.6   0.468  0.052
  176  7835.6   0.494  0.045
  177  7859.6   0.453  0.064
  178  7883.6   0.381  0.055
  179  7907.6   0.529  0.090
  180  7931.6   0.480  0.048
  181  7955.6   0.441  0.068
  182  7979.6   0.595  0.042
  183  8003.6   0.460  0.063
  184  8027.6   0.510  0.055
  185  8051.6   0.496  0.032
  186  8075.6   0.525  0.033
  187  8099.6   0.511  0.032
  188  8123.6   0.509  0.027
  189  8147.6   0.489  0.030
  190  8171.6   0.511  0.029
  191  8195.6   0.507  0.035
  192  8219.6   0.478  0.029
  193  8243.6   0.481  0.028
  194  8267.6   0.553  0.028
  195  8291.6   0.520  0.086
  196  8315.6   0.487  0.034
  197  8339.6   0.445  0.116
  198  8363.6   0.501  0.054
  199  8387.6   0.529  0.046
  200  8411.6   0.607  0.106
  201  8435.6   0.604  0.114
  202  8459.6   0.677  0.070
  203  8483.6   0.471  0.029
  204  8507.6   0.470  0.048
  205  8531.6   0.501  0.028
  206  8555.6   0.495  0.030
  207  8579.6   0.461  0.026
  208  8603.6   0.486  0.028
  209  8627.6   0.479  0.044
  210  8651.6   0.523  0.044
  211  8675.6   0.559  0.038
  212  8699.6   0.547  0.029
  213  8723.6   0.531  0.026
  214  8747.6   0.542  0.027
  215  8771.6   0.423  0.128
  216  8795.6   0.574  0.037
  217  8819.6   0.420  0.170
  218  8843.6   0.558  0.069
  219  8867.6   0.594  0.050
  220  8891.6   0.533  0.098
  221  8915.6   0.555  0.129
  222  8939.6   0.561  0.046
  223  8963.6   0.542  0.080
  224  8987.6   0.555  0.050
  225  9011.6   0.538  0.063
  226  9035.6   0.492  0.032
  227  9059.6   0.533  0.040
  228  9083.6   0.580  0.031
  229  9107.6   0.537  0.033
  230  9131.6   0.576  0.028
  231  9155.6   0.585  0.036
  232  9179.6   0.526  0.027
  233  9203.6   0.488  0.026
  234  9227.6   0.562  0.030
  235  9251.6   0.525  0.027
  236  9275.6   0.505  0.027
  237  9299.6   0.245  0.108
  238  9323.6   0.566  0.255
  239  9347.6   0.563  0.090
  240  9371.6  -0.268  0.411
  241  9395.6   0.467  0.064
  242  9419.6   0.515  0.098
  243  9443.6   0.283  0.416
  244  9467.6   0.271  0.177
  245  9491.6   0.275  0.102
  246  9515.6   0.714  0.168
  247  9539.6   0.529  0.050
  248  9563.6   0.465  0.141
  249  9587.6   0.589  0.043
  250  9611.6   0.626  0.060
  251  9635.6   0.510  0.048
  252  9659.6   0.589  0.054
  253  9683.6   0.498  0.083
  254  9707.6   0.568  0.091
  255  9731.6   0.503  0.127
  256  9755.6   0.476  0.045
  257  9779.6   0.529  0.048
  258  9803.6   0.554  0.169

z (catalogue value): 0.65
